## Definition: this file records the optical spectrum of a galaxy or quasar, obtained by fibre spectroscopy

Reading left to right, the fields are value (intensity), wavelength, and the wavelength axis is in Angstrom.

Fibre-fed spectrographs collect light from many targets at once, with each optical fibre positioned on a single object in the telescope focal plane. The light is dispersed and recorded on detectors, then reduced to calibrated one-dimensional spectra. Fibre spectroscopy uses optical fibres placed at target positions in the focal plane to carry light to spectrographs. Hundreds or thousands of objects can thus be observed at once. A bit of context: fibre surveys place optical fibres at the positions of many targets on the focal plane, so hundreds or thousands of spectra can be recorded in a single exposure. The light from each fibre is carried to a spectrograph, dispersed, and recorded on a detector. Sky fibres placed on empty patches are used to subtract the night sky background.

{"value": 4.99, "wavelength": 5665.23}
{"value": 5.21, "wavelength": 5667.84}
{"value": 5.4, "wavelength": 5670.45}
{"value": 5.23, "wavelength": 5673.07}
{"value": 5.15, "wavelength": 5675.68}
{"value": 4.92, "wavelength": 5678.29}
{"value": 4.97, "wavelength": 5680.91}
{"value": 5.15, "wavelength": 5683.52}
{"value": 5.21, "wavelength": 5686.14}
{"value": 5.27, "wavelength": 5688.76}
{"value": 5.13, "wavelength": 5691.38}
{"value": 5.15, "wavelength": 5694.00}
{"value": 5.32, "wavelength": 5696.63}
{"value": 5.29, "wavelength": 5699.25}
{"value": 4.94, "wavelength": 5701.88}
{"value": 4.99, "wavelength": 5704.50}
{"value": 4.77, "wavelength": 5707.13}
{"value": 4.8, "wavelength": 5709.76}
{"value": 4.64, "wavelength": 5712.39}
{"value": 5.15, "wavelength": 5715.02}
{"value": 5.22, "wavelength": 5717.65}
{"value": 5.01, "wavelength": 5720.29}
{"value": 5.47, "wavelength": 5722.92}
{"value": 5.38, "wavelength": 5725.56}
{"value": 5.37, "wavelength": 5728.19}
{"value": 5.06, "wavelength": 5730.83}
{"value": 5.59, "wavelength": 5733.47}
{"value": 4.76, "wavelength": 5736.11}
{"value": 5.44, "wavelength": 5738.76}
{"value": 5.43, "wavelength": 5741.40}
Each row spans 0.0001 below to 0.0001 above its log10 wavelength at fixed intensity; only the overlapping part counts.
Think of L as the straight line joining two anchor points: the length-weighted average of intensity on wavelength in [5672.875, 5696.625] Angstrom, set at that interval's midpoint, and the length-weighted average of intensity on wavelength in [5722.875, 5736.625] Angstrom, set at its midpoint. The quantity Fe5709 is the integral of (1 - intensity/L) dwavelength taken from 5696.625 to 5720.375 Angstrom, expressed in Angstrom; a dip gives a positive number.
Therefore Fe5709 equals 0.99 Angstrom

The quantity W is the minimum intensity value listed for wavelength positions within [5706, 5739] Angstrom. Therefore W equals 4.64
